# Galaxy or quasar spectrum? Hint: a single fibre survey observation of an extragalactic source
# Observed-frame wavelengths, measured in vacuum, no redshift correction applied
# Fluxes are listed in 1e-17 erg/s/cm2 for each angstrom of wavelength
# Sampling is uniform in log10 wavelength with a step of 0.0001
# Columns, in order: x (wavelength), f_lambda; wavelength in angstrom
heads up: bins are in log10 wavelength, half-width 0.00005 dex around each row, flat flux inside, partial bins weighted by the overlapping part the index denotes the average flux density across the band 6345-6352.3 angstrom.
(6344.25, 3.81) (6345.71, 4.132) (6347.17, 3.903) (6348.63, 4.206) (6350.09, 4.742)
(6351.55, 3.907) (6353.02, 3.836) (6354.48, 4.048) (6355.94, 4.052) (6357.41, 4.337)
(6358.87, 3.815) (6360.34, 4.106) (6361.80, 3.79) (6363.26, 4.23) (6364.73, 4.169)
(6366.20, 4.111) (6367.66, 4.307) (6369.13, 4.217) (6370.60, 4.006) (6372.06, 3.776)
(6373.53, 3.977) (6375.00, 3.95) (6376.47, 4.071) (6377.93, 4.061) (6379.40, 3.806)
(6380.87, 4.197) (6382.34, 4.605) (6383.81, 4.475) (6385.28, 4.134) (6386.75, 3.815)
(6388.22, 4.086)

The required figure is 4.18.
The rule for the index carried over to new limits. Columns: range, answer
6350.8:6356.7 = 3.96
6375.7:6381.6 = 4.04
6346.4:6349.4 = 4.07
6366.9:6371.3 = 4.18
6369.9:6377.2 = 3.96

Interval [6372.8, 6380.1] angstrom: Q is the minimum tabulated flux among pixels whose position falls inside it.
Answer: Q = 3.806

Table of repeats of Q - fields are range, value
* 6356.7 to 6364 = 3.79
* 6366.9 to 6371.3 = 4.006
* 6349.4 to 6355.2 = 3.836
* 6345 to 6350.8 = 3.903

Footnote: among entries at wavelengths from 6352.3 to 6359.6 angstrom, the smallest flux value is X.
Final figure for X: 3.815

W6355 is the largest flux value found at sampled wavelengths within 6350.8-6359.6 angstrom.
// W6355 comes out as 4.337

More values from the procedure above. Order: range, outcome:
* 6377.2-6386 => 4.605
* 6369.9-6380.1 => 4.071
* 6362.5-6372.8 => 4.307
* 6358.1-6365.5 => 4.23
